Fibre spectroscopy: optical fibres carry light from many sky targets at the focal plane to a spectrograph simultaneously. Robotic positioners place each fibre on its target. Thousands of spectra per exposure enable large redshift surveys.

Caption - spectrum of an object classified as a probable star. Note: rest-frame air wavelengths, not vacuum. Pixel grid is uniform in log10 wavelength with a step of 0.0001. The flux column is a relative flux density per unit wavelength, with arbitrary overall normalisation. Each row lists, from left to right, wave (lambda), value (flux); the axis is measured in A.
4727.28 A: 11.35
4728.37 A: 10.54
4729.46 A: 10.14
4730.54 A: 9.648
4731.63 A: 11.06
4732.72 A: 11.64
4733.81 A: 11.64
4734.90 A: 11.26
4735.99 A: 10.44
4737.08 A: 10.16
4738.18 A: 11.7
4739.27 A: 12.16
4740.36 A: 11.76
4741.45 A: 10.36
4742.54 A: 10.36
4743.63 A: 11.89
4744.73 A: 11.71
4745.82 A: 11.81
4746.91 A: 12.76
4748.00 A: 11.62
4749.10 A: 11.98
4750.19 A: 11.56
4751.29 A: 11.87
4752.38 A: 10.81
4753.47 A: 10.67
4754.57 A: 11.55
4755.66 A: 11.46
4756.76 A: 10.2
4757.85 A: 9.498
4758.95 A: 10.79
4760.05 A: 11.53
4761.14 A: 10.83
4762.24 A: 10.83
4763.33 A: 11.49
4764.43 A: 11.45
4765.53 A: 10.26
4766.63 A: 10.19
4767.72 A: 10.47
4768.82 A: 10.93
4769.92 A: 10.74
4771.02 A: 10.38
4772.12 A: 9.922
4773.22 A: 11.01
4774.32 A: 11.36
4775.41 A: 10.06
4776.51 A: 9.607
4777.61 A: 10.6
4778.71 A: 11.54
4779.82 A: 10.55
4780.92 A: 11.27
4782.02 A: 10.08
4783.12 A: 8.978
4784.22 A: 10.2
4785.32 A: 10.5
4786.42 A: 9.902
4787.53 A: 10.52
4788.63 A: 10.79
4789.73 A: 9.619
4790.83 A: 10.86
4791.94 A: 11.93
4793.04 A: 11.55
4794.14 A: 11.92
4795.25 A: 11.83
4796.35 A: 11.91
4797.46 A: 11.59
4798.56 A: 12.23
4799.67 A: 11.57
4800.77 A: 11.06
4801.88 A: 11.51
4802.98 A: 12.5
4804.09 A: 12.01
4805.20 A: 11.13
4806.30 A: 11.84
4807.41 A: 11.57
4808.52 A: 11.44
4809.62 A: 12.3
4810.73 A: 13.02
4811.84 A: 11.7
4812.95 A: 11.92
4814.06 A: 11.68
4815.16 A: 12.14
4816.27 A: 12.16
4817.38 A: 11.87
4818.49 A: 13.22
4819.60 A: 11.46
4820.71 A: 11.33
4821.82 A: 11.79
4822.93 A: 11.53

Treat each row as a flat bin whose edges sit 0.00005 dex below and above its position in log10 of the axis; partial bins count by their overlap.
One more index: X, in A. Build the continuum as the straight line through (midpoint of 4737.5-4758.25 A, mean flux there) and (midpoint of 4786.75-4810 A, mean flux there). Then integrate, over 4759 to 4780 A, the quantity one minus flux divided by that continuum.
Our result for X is 1.3 A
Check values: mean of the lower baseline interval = 11.4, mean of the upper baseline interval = 11.5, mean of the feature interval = 10.7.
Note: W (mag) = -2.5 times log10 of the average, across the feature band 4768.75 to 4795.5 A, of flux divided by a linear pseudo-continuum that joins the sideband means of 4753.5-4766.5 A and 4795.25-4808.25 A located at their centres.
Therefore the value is 0.07 mag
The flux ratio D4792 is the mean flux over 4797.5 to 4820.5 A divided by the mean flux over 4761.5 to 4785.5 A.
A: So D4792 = 1.13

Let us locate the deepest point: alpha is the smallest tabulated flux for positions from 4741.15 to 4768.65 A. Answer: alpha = 9.498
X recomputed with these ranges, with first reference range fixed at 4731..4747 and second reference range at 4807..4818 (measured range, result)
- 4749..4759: 0.4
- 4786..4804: 0.7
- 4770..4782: 1.1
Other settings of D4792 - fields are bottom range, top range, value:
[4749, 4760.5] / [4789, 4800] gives 1.04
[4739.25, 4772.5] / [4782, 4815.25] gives 1.03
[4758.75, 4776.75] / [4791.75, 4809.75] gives 1.10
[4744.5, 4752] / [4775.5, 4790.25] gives 0.87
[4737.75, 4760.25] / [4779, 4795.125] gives 0.94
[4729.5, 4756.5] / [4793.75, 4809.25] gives 1.04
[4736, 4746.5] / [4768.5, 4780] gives 0.94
